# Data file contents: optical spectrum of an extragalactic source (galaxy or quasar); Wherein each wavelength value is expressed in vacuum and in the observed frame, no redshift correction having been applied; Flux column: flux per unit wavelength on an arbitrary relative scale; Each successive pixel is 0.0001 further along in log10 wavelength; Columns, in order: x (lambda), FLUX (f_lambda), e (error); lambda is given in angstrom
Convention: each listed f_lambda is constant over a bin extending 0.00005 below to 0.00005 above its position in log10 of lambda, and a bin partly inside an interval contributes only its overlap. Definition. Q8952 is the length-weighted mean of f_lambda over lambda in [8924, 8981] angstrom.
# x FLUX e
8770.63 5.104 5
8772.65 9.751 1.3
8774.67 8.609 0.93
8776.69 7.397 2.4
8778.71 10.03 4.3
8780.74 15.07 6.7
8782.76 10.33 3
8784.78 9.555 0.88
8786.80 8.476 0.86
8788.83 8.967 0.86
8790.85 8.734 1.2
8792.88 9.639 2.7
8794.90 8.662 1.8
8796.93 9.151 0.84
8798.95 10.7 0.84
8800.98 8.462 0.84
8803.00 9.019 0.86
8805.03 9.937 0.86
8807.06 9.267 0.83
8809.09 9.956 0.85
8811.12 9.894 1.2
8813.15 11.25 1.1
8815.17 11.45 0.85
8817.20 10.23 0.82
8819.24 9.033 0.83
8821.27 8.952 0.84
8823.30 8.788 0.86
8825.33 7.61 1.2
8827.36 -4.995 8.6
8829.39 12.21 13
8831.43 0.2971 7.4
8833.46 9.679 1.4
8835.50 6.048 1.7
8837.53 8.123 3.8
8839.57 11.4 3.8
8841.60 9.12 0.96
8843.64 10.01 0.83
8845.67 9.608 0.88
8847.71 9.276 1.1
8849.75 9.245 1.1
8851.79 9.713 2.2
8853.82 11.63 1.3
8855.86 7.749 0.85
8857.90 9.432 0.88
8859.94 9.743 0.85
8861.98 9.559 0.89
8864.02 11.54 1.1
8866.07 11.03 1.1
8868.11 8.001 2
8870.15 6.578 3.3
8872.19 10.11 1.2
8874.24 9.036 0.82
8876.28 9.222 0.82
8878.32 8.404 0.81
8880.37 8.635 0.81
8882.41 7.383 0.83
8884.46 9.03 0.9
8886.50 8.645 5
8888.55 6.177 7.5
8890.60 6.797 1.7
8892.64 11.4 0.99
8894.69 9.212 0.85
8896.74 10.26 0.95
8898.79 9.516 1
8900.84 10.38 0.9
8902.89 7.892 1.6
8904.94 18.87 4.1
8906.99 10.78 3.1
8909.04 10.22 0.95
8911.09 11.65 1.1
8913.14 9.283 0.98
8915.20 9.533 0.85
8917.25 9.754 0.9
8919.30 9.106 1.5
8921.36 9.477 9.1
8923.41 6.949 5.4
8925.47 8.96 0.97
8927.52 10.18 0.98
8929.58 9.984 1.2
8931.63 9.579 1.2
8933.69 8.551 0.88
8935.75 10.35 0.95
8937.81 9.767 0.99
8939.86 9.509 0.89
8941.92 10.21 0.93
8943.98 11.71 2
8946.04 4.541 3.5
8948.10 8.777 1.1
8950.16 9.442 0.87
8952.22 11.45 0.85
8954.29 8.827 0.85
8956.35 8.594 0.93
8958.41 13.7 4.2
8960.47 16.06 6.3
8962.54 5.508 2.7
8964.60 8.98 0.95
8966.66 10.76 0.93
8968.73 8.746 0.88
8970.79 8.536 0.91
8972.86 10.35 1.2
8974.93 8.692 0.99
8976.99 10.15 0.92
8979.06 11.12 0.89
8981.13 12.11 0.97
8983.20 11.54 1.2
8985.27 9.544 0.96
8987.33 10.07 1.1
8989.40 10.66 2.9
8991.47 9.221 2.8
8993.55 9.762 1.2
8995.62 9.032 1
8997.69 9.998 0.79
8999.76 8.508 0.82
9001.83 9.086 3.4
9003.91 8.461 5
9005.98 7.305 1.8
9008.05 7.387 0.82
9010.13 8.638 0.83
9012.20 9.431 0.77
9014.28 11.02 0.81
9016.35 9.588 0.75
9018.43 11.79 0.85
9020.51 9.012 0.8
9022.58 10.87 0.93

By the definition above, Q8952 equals 9.76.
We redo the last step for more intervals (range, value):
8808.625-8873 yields 8.81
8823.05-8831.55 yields 4.89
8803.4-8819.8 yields 10.1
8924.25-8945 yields 9.85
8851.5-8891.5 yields 8.91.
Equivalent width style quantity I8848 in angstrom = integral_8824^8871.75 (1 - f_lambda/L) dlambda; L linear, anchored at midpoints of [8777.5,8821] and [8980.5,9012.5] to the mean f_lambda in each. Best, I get 6.6 angstrom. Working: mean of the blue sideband 9.87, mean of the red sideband 9.39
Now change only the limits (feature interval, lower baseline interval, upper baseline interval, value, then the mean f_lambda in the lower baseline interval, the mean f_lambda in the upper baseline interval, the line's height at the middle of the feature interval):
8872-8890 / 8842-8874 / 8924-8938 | 2.13 angstrom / 9.53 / 9.53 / 9.53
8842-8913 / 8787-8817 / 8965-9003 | 0.93 angstrom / 9.63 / 9.86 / 9.73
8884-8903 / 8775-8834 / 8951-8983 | 1.30 angstrom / 8.88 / 10.3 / 9.64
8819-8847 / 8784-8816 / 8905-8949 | 5.99 angstrom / 9.56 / 9.68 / 9.59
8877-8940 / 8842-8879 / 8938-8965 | 0.55 angstrom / 9.44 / 9.81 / 9.64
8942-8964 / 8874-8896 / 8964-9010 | -1.56 angstrom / 8.55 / 9.53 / 9.2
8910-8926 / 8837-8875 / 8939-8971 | 0.52 angstrom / 9.54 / 9.74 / 9.67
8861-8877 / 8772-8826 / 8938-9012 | 0.37 angstrom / 9.6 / 9.63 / 9.61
